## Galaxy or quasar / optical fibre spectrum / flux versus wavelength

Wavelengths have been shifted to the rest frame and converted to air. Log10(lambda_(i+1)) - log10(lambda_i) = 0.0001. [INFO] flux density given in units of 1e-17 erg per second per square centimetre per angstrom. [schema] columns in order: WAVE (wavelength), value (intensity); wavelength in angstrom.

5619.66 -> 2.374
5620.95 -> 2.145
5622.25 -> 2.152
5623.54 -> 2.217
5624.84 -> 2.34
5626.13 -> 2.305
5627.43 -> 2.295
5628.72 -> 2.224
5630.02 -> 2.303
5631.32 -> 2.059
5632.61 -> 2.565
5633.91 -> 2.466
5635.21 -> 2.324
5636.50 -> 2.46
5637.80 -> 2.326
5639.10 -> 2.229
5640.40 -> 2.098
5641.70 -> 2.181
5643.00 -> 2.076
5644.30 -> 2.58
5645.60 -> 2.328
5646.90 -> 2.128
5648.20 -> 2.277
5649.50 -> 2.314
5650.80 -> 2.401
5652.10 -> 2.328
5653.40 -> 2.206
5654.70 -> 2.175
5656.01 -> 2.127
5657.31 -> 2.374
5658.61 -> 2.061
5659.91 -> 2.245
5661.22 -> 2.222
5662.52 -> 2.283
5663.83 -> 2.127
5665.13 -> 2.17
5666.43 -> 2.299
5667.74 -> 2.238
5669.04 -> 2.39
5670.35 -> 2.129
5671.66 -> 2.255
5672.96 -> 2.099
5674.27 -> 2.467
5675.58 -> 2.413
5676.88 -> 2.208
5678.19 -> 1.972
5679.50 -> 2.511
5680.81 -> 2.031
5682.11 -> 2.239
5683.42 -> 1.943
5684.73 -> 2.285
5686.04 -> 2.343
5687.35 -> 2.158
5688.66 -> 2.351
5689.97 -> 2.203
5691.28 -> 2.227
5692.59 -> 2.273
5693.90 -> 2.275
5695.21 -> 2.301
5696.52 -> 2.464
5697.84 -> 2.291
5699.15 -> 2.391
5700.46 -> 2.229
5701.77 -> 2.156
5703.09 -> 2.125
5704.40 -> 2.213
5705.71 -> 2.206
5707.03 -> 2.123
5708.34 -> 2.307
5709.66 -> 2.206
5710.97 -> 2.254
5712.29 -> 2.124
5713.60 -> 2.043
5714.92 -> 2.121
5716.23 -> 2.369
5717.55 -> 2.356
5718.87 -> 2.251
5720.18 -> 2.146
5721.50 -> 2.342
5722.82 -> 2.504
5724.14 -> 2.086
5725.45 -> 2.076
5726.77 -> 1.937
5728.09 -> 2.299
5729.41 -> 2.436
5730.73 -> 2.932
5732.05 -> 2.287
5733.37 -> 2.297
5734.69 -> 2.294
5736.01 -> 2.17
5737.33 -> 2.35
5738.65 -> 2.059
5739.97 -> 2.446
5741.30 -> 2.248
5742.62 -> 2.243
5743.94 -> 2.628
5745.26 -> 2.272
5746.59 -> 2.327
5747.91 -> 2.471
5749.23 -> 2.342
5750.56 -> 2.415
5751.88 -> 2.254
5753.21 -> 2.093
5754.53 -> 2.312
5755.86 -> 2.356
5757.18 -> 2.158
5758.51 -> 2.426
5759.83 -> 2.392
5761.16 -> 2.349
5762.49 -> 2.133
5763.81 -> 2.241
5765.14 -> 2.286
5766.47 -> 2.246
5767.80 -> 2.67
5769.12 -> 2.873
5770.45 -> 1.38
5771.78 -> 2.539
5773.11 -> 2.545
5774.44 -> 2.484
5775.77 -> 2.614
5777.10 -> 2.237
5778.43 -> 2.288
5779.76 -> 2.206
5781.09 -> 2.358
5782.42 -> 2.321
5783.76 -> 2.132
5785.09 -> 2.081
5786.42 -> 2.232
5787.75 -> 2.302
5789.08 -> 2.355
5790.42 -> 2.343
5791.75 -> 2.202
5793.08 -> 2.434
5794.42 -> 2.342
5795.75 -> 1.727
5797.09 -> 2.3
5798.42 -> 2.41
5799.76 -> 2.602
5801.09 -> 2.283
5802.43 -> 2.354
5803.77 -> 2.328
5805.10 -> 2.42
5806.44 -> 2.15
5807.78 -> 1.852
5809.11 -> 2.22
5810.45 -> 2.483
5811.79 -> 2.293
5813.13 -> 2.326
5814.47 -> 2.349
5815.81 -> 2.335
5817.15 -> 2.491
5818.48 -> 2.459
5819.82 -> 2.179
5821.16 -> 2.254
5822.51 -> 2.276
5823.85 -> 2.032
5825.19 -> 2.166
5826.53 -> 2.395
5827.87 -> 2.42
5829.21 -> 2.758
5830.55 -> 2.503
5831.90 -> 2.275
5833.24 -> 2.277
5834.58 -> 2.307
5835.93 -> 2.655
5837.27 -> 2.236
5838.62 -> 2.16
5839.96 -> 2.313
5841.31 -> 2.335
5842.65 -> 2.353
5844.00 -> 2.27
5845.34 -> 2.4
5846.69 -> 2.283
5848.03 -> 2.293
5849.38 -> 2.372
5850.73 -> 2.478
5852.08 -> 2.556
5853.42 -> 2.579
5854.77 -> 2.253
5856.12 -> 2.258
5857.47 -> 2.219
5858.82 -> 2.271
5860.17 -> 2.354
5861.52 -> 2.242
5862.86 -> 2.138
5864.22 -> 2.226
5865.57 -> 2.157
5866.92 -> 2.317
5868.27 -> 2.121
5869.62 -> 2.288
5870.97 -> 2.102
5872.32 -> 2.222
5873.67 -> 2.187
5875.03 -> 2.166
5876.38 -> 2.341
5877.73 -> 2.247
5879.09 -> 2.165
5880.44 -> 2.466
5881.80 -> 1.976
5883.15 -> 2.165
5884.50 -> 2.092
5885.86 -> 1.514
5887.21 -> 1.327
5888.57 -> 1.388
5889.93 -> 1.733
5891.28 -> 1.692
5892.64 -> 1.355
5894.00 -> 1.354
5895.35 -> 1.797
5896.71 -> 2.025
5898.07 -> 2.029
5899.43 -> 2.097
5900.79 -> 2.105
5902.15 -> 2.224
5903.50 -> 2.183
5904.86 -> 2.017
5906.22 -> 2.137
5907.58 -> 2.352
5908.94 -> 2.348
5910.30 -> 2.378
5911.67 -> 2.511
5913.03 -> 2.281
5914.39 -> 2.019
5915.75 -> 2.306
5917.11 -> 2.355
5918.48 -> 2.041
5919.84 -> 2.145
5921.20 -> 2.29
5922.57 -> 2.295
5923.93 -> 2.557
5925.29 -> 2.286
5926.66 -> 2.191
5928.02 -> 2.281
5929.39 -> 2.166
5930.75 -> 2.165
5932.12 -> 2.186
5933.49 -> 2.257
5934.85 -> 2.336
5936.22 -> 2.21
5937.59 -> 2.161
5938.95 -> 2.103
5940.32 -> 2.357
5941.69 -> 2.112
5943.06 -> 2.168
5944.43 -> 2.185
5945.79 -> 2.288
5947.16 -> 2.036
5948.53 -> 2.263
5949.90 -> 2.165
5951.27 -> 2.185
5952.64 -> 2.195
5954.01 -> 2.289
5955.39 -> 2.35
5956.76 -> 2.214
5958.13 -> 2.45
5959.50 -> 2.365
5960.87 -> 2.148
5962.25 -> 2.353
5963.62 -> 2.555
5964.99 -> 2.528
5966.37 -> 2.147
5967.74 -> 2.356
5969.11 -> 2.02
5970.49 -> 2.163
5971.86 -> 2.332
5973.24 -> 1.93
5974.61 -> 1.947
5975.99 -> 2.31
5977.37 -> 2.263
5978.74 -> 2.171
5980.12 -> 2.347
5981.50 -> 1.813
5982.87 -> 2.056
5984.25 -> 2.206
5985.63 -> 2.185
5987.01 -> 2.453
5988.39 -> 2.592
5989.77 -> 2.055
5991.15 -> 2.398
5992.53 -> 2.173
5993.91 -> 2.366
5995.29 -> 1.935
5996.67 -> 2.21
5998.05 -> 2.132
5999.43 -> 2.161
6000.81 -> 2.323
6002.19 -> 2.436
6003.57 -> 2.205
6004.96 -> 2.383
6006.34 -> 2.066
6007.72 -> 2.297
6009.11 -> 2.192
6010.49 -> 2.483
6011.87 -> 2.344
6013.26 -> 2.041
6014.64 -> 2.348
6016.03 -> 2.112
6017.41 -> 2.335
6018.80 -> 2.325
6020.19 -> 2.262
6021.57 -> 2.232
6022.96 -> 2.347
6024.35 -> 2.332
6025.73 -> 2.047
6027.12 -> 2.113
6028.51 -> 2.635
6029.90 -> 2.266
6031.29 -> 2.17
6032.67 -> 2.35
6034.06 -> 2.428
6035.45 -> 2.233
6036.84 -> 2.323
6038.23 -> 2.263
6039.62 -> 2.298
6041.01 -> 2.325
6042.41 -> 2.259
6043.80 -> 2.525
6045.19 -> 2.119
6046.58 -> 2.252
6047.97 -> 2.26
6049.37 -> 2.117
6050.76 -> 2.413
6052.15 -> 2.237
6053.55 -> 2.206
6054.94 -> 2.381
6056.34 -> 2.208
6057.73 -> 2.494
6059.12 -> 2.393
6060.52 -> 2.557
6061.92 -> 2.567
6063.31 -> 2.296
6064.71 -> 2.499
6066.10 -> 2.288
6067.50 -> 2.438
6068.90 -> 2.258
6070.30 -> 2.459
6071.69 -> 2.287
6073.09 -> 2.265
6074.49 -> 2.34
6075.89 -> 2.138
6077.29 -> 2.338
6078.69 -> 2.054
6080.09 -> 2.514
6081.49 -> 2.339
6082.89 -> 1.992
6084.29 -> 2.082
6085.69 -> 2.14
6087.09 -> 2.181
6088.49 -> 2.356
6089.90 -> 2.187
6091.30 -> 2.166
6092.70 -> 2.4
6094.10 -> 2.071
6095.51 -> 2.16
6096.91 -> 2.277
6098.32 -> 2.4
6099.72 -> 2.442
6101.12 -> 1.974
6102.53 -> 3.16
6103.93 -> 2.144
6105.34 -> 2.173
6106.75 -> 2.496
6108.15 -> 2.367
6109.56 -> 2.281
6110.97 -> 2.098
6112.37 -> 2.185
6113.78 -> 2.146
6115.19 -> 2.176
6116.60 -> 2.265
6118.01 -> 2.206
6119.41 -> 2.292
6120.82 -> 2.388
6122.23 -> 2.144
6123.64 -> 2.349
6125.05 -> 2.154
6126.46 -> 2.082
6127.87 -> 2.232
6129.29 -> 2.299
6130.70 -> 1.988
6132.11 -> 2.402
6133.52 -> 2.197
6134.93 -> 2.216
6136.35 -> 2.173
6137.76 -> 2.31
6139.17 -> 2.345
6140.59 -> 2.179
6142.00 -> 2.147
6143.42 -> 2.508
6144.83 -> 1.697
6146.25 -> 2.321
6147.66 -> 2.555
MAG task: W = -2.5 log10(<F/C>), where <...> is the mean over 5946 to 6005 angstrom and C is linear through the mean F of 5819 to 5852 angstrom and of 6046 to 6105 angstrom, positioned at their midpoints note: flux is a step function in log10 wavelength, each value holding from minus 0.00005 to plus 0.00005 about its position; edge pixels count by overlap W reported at 0.04 mag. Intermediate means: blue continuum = 2.34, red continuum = 2.3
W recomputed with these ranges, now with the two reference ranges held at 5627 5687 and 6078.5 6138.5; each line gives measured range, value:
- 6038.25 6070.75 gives -0.04 mag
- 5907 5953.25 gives 0.01 mag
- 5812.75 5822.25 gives -0.04 mag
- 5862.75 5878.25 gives 0.02 mag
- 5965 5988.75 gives 0.03 mag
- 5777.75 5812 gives -0.01 mag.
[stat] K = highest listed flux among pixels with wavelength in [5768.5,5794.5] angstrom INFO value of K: 2.873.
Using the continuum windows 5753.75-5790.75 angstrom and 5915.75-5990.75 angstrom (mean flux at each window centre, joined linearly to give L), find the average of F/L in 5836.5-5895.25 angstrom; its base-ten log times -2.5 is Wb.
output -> 0.07 mag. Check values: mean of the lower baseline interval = 2.32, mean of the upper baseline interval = 2.23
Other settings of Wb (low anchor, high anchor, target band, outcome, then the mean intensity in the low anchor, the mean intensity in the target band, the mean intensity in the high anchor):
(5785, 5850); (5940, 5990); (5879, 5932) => 0.10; 2.31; 2.07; 2.23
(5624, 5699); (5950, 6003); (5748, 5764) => -0.02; 2.26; 2.3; 2.24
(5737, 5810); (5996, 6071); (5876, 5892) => 0.20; 2.3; 1.92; 2.3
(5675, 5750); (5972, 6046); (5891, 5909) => 0.14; 2.27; 1.97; 2.25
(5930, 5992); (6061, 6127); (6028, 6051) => -0.02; 2.23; 2.3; 2.28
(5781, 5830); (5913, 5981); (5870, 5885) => 0.03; 2.3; 2.2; 2.23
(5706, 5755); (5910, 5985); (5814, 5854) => -0.05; 2.28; 2.36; 2.23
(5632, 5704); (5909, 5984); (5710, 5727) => 0.02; 2.26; 2.21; 2.23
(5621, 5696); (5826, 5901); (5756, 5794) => -0.05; 2.26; 2.32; 2.17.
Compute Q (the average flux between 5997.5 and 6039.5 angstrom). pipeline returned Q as 2.27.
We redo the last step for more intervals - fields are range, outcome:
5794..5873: 2.31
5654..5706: 2.24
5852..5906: 2.07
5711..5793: 2.3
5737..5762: 2.32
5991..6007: 2.23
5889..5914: 2.03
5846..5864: 2.33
